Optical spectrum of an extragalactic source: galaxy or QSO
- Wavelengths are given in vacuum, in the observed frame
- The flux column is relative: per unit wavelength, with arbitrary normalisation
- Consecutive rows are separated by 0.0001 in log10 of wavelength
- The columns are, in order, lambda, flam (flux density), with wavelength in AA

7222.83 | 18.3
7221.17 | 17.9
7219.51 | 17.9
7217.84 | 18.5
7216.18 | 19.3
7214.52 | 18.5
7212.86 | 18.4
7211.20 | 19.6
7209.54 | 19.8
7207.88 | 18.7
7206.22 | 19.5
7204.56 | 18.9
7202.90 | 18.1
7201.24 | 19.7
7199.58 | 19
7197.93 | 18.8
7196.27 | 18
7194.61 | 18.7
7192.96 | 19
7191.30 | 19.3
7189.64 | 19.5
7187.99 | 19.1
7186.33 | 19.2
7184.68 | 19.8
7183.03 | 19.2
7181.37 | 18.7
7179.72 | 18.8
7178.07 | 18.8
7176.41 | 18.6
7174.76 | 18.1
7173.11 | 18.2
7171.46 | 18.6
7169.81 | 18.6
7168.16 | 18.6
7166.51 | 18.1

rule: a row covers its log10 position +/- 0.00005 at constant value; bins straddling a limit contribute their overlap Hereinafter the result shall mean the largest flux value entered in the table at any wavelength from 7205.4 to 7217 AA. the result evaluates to 19.8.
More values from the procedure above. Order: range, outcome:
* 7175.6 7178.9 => 18.8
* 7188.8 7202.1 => 19.7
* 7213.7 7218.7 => 19.3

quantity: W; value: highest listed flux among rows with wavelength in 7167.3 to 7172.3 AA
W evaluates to 18.6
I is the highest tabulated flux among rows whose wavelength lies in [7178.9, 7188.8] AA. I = 19.8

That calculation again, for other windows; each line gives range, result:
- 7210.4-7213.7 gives 19.6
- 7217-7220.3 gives 18.5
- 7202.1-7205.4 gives 18.9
